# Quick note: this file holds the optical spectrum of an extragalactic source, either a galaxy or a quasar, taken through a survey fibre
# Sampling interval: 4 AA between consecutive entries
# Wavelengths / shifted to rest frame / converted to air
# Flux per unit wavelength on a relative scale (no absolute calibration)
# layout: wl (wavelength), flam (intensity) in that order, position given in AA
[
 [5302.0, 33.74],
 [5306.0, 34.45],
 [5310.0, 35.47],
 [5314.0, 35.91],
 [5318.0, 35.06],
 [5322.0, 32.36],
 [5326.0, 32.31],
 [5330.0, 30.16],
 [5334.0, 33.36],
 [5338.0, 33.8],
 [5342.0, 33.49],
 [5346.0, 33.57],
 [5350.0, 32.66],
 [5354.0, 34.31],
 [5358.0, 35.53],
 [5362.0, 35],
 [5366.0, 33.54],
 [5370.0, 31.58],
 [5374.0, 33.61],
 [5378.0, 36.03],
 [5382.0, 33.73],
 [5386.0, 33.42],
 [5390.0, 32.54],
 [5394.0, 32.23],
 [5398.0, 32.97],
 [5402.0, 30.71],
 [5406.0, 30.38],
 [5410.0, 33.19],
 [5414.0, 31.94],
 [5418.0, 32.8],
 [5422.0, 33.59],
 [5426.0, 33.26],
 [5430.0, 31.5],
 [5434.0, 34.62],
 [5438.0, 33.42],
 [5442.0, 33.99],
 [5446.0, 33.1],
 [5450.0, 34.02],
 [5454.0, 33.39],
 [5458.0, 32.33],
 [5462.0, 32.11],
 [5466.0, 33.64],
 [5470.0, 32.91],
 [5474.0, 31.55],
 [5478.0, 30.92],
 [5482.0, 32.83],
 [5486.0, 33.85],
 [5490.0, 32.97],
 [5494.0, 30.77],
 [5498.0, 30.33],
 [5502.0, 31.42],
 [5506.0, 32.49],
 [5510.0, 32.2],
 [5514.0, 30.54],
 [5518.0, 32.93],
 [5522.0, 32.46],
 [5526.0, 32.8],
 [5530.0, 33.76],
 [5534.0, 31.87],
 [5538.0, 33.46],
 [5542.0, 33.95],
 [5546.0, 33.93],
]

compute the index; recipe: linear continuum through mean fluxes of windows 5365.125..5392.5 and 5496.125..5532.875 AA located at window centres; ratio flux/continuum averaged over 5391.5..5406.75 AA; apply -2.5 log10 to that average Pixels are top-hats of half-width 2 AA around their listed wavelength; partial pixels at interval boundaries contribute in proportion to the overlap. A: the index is 0.052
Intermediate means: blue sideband 33.5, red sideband 32.1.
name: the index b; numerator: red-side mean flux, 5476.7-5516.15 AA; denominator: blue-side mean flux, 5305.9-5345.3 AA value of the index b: 0.95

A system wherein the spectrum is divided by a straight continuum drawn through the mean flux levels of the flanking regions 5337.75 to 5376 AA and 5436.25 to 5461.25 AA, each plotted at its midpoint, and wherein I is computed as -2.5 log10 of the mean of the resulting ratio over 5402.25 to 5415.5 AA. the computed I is 0.06 mag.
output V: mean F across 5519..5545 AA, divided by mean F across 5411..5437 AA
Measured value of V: 1.0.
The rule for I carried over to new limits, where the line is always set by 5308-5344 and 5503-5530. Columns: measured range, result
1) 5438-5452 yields -0.03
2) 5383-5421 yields 0.02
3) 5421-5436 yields -0.01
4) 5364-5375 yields 0.01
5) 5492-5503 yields 0.06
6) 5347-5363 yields -0.03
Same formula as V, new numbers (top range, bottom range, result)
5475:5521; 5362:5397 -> 0.96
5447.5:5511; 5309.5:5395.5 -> 0.96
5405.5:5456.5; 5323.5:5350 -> 1.01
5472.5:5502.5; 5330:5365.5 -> 0.94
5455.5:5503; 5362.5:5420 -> 0.98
